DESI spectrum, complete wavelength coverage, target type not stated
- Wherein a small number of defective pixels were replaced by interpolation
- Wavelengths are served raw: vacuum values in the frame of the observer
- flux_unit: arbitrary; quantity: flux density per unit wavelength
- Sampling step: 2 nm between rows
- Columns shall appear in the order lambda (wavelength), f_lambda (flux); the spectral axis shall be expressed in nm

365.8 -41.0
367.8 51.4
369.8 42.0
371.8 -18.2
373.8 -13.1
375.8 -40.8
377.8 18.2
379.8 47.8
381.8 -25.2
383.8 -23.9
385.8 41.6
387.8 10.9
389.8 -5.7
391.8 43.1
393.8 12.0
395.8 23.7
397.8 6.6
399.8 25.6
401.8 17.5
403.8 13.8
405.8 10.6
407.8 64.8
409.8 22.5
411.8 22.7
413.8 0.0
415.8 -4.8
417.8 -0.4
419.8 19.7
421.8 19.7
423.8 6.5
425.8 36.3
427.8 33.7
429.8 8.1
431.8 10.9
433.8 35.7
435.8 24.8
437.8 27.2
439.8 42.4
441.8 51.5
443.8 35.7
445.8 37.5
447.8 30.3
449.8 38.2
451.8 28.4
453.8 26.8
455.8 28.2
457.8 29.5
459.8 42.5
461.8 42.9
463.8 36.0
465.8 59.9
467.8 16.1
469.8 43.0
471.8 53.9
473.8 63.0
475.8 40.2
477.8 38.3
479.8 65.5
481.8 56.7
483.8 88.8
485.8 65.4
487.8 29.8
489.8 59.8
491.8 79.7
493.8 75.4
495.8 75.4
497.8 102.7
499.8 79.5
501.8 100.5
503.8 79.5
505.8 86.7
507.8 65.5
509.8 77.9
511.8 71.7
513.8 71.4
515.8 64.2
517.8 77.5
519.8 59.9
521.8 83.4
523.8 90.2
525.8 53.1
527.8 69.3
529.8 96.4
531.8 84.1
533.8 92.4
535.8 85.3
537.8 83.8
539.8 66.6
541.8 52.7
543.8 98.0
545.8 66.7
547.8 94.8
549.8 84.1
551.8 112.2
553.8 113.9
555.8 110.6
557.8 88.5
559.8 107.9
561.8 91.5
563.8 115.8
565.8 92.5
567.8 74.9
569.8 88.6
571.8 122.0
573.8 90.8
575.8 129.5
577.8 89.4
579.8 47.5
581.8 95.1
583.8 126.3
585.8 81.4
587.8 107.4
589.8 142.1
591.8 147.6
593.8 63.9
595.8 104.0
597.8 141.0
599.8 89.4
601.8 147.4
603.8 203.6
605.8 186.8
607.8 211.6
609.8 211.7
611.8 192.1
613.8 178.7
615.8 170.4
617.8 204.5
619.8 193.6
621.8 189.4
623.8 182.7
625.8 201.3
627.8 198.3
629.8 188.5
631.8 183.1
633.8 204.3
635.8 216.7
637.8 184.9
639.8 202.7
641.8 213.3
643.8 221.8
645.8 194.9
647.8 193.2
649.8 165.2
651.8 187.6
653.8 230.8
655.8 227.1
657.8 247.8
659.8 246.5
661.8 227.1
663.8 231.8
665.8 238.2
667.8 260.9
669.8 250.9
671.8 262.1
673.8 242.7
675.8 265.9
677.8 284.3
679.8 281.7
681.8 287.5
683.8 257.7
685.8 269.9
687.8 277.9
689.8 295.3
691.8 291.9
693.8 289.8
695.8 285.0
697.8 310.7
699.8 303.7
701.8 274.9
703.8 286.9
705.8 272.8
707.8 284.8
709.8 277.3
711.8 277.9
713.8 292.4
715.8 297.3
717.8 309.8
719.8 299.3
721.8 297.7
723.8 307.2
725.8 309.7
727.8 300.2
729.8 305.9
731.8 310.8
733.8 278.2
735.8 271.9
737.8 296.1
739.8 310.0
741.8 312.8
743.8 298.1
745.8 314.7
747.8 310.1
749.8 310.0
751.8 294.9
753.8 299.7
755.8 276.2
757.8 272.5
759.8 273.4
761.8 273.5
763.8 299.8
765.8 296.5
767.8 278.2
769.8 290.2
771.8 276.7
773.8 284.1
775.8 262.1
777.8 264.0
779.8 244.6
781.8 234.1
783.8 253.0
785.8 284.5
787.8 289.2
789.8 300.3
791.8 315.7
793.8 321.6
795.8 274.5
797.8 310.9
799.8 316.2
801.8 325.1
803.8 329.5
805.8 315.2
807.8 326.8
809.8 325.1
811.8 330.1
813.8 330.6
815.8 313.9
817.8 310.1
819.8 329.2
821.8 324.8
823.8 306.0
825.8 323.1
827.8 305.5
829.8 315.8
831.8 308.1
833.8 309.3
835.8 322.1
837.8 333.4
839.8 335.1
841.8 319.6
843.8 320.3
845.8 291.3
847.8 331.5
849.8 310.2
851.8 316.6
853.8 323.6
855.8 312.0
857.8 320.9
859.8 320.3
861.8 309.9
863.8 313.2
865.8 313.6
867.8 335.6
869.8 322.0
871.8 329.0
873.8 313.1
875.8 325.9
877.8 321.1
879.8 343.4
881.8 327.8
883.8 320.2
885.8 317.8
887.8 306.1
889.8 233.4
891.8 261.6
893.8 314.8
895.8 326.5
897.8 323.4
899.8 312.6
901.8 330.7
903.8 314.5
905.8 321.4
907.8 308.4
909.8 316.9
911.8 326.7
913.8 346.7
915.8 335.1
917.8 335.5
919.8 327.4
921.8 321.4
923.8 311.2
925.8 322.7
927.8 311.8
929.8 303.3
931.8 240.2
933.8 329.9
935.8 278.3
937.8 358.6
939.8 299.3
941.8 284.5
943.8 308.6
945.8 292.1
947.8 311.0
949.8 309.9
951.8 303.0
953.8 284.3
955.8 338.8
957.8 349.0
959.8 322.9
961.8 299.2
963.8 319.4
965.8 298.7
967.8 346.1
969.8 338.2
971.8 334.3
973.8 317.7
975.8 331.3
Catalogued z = 0.511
